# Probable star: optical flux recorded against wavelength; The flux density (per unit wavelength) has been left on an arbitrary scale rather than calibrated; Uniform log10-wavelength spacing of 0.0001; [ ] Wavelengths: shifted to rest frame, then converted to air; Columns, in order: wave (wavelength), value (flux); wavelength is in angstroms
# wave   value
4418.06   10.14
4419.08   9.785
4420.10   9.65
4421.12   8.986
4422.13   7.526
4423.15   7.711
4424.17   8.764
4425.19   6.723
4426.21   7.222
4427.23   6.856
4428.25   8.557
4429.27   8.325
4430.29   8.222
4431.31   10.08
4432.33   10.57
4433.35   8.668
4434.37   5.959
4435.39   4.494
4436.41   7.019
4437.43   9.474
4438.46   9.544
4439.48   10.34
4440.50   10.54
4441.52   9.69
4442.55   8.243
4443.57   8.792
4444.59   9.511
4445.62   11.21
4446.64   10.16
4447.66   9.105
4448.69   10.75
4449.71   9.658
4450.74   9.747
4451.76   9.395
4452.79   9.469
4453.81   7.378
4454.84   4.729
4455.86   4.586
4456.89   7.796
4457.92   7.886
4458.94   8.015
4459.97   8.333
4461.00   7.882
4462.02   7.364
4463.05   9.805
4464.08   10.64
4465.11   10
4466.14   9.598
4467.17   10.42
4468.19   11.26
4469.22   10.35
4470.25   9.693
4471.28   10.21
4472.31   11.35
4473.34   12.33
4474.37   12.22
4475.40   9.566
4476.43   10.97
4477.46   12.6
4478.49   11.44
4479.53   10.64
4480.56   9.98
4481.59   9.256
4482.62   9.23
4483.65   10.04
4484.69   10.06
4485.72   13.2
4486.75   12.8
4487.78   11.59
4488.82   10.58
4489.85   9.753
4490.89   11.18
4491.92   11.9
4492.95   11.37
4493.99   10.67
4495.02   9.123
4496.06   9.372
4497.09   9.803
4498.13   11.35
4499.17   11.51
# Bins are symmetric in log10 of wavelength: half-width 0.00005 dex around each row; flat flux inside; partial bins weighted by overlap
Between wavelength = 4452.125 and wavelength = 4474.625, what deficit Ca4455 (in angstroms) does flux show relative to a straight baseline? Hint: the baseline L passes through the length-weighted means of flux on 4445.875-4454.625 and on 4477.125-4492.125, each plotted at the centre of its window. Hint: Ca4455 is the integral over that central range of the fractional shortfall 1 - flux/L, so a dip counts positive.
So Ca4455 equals 2.0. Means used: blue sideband 9.35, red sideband 10.9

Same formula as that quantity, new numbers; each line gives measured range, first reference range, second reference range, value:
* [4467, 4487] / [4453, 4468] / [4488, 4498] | -3.2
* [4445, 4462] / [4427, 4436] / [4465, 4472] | 1.5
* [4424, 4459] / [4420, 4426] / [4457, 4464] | -1.3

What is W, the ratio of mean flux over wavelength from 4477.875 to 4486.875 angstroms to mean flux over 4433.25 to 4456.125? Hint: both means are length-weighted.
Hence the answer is 1.23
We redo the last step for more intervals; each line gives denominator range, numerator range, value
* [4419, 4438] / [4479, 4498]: 1.31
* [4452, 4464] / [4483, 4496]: 1.42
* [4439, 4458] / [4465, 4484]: 1.19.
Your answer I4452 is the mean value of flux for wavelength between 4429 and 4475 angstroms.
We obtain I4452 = 9.14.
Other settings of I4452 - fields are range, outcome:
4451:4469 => 8.55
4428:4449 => 9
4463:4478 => 10.8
